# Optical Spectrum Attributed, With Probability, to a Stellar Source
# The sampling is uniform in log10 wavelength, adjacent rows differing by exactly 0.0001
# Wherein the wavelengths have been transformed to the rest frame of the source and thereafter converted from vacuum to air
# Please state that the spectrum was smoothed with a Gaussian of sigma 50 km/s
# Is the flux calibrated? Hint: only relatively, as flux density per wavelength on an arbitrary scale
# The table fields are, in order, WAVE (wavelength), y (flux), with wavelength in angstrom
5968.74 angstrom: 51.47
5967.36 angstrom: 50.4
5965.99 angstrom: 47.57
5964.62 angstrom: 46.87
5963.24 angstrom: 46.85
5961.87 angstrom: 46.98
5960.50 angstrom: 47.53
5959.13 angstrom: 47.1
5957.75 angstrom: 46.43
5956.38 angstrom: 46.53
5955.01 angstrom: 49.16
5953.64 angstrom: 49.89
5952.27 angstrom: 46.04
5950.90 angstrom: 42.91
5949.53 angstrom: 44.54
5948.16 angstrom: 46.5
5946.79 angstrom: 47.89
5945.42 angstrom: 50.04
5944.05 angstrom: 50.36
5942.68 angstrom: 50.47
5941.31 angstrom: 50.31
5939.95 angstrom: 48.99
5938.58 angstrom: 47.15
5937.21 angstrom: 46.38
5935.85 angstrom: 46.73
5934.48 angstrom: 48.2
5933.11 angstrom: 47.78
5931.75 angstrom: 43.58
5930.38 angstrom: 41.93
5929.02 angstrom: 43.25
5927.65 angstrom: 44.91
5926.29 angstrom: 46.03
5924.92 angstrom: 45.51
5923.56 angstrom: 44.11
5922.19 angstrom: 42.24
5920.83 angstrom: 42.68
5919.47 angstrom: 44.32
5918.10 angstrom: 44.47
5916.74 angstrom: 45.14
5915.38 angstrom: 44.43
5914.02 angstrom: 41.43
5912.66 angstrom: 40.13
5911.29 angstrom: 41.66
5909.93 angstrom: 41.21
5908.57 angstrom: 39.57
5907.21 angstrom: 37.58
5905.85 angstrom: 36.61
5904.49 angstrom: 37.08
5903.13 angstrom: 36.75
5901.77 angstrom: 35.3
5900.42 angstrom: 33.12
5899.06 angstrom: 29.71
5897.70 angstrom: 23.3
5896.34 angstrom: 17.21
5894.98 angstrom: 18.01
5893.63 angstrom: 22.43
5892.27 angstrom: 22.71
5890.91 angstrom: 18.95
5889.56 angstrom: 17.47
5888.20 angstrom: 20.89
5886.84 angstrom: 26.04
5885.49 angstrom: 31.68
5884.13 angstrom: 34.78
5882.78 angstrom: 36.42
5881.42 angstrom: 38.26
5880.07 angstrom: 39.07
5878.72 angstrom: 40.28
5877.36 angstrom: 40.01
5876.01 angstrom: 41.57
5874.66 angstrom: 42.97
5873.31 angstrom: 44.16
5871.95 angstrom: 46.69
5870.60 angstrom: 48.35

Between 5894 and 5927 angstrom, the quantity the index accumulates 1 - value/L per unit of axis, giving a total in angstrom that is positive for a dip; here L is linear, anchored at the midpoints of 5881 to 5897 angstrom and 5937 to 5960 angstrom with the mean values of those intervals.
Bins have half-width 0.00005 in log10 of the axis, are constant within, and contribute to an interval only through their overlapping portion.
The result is -3.95 angstrom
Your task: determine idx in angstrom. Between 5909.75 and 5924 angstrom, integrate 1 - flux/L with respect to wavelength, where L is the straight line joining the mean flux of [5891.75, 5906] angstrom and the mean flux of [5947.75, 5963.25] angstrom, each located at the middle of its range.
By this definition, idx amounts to -3.7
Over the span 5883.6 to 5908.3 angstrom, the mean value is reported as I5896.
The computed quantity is 27.9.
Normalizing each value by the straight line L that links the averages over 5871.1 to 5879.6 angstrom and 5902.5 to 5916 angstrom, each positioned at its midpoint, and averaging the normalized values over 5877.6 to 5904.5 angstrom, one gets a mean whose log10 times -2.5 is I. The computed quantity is 0.39 mag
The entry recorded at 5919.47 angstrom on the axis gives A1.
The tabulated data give 44.32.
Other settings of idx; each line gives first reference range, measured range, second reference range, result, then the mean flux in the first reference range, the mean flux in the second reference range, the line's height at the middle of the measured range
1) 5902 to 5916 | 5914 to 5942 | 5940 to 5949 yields -0.4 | 39.5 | 49.2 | 44.7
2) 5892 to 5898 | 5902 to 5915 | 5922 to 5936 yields -3.9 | 20.4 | 44.9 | 30.2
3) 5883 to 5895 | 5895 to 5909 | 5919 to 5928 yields 0.2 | 24.5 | 44.3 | 31.9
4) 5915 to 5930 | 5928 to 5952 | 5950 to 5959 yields -0.6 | 44.2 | 46.8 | 45.6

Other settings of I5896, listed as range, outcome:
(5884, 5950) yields 38.8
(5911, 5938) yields 44.3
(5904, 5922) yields 41.3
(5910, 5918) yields 42.6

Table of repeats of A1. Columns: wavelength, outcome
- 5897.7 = 23.3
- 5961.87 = 46.98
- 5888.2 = 20.89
